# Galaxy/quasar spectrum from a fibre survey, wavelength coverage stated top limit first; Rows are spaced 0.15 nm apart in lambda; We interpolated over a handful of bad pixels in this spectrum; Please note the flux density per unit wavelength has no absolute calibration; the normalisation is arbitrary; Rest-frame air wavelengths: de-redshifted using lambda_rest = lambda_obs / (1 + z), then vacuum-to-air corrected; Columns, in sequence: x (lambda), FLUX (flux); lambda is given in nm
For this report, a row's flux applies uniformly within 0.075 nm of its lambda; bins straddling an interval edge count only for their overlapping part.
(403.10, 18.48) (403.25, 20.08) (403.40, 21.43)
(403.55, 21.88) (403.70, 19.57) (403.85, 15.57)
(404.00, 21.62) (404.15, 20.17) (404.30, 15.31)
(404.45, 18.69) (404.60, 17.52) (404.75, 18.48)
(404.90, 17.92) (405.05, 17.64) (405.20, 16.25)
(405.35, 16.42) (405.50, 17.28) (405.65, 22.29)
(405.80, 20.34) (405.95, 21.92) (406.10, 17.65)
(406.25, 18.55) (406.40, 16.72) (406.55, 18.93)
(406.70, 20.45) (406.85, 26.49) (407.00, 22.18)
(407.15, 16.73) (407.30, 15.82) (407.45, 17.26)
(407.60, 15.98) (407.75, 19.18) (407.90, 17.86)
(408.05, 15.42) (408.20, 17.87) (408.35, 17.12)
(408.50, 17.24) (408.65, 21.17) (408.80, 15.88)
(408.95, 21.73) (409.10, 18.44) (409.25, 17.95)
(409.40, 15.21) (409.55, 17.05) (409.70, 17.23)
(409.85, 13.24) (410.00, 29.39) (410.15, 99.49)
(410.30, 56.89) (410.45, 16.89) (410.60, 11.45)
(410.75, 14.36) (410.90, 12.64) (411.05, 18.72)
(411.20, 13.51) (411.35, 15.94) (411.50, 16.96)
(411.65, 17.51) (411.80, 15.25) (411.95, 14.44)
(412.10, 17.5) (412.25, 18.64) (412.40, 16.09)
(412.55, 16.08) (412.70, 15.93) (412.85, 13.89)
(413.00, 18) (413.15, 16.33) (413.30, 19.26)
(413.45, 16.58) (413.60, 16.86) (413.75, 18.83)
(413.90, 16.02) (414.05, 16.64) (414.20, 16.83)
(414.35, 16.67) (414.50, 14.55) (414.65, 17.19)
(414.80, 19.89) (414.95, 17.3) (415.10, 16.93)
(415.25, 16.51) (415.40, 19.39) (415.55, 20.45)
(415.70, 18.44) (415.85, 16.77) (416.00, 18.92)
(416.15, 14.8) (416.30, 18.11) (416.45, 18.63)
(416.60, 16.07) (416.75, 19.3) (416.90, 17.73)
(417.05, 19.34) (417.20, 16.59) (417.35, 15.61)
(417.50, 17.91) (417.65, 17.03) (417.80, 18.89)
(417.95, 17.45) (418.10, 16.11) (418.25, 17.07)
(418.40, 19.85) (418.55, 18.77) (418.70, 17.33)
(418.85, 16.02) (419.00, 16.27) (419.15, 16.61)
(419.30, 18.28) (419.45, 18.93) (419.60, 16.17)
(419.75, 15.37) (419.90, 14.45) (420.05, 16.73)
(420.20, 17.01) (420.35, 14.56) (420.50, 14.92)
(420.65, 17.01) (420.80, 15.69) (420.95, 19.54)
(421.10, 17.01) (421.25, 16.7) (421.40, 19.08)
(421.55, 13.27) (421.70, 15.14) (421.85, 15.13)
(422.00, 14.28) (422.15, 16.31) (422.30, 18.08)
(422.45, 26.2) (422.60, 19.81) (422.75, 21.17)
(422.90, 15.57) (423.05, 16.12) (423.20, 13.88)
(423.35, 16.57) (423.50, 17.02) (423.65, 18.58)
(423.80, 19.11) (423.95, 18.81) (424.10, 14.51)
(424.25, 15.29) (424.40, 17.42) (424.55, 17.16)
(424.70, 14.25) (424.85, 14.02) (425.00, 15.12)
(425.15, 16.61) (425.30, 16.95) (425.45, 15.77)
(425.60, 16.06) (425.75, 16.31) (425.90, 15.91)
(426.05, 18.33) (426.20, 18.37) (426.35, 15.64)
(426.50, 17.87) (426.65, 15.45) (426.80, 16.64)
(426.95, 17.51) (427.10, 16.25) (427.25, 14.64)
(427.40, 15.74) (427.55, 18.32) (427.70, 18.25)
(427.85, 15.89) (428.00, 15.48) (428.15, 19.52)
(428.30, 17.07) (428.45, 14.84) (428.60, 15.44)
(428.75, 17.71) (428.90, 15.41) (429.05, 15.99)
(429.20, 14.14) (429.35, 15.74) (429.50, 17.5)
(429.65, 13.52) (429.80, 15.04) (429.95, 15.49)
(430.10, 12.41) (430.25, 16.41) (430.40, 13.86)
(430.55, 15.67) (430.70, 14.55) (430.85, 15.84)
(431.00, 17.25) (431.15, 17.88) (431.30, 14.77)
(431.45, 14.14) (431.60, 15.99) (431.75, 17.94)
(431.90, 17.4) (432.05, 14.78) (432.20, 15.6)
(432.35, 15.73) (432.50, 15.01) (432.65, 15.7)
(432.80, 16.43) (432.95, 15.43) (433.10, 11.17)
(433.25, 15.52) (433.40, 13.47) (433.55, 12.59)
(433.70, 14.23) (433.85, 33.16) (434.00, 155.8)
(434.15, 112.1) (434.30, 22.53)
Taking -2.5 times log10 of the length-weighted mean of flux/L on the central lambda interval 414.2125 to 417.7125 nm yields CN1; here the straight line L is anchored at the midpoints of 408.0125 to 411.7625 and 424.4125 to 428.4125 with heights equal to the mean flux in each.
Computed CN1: 0.14 mag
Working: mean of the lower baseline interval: 22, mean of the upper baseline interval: 16.5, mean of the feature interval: 17.6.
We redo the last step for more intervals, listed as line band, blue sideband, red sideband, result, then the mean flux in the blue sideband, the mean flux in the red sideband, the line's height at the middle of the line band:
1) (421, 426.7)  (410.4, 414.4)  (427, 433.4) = -0.06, 16.2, 15.7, 15.9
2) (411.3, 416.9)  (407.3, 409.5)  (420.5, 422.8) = 0.03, 17.7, 17.5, 17.6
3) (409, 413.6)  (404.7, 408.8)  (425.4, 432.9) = -0.15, 18.5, 16.1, 18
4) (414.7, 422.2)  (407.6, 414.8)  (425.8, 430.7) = 0.06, 19.5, 16.1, 18.1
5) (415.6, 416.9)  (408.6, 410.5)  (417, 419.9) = 0.13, 28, 17.3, 19.9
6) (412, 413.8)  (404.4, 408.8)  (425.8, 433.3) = 0.05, 18.5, 15.9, 17.8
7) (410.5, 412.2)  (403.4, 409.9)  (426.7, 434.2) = 0.22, 18.4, 20.4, 18.8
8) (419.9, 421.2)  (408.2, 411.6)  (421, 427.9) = 0.12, 22.5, 16.8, 18.3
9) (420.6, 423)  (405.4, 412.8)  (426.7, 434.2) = 0.16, 20.1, 20.4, 20.3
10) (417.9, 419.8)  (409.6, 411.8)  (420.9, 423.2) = 0.13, 24.9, 17.4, 19.5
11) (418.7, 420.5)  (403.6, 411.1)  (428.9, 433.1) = 0.10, 20.5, 15.5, 17.9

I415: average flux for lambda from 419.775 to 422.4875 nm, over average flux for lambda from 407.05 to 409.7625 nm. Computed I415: 0.9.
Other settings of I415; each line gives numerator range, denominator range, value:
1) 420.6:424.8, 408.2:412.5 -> 0.80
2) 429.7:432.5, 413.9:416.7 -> 0.89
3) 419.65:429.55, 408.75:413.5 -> 0.81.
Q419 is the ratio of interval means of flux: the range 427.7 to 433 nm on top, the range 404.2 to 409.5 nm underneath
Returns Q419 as 0.9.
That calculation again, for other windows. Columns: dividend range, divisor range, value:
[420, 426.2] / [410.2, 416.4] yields 0.93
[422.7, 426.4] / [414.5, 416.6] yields 0.93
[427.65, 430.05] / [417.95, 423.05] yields 0.94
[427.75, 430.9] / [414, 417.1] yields 0.89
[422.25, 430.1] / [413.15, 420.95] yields 0.97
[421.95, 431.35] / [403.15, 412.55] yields 0.83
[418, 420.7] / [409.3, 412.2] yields 0.74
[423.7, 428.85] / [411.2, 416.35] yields 0.97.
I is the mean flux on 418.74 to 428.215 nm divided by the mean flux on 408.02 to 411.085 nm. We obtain 0.7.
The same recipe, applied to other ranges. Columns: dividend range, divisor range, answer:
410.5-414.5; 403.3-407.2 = 0.84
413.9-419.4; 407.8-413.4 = 0.87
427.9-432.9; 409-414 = 0.77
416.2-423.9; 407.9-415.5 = 0.89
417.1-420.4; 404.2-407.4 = 0.91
